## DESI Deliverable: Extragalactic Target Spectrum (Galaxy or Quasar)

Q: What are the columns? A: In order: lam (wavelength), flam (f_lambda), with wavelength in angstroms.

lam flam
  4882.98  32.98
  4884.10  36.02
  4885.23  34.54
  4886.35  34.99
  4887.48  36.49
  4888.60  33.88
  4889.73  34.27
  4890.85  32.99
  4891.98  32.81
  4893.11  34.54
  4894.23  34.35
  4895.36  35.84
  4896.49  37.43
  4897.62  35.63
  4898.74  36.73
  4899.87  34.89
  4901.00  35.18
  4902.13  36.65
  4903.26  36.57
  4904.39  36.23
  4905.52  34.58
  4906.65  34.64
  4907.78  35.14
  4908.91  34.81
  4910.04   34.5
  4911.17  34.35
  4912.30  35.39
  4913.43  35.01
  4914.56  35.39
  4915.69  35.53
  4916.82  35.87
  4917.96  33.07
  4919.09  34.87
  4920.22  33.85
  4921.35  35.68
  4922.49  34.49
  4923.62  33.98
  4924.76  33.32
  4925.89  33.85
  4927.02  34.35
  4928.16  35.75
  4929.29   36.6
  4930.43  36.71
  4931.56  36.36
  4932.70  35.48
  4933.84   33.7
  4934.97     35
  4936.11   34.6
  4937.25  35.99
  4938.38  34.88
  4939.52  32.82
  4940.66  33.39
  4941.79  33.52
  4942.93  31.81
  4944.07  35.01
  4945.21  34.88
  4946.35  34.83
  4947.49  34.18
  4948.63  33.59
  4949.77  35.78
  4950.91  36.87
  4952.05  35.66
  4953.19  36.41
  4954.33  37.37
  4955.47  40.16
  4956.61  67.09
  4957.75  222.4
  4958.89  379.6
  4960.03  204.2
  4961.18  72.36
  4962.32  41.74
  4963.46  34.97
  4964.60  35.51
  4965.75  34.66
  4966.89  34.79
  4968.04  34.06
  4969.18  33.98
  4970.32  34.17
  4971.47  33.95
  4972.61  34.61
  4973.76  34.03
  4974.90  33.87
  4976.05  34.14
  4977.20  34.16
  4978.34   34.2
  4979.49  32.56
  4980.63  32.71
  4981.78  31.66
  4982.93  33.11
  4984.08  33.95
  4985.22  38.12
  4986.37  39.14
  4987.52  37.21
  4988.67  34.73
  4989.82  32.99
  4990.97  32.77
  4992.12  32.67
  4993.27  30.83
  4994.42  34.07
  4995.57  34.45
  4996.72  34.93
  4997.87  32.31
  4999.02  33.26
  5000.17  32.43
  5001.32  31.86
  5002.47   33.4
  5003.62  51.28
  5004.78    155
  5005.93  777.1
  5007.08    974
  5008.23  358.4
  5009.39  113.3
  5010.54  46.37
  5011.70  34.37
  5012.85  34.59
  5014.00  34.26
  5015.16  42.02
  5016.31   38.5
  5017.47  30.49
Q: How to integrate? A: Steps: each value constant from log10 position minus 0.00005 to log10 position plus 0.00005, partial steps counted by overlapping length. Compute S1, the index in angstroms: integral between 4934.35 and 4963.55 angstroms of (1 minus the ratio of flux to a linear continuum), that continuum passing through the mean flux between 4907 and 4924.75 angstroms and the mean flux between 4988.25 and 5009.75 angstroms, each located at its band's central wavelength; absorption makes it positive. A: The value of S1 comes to 7.1 angstroms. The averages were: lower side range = 34.7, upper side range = 152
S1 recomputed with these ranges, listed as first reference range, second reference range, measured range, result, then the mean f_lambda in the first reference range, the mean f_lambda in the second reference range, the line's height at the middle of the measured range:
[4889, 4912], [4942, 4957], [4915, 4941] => 1.2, 35.1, 37.5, 36.4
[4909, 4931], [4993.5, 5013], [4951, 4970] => 2.9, 34.9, 166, 98.7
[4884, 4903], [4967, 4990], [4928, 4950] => 0.0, 35.1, 34.4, 34.7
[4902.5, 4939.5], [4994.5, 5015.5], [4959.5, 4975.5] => 8.0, 35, 157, 103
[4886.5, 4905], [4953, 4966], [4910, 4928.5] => 7.8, 35.3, 104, 60.6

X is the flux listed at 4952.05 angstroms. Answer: 35.66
